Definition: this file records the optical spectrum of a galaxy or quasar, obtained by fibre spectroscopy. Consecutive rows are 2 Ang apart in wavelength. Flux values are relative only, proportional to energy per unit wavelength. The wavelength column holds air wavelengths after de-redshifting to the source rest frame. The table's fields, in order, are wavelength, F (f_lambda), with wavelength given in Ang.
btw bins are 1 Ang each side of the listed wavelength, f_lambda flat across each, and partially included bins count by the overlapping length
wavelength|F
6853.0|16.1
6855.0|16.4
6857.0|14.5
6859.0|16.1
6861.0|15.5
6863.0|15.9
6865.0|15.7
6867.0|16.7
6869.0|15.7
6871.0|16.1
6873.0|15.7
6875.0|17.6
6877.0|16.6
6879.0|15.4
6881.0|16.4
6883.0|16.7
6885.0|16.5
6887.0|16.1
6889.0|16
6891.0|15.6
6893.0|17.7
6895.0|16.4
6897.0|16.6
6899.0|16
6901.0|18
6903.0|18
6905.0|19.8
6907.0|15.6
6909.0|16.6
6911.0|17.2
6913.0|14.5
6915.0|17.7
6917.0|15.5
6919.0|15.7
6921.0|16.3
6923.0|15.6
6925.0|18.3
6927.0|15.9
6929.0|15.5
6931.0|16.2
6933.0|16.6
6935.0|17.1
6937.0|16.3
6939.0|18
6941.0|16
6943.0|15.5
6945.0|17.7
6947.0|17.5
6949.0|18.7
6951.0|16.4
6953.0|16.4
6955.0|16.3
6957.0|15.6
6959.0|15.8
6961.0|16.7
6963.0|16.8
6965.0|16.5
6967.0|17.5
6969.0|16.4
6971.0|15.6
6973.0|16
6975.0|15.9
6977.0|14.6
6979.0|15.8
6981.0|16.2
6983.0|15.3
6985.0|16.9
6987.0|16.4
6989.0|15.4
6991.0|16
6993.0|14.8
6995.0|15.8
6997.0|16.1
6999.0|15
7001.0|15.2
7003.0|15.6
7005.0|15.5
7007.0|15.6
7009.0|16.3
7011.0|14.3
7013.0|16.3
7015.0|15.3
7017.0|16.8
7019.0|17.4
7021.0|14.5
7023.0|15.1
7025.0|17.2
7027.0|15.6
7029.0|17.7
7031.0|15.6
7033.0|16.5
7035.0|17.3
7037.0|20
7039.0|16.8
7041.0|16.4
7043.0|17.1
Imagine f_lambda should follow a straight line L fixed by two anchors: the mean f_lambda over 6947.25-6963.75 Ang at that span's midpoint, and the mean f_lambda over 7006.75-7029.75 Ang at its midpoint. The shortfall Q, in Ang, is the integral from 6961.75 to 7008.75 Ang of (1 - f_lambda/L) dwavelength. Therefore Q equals 1.3 Ang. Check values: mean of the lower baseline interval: 16.6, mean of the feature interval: 15.9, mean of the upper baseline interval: 16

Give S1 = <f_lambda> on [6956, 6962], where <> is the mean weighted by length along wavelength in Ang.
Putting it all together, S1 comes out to 16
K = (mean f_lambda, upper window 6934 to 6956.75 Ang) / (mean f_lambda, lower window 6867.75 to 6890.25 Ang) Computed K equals 1.0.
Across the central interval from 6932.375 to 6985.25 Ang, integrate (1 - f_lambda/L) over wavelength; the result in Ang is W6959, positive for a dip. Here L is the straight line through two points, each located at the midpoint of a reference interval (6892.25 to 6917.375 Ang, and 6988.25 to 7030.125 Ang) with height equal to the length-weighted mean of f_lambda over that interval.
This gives -0.34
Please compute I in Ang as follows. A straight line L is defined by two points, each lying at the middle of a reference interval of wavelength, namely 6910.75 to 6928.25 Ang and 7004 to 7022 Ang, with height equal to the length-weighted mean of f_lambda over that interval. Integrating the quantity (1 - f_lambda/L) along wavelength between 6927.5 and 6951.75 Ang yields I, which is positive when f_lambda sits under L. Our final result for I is -0.9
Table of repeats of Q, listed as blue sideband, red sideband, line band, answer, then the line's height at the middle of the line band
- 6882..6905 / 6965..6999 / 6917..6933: 0.3 Ang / 16.5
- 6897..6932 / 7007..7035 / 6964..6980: 0.3 Ang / 16.3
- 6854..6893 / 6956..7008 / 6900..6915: -1.0 Ang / 16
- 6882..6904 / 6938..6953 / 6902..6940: 0.5 Ang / 16.9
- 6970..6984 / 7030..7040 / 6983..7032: 1.9 Ang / 16.5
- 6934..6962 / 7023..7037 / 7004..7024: 1.3 Ang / 16.8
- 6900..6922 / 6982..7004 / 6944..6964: -0.7 Ang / 16.2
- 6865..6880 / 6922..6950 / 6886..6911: -0.7 Ang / 16.4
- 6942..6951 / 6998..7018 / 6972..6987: 0.5 Ang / 16.4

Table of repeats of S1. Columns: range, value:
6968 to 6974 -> 16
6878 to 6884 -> 16.2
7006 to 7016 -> 15.6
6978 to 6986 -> 16.1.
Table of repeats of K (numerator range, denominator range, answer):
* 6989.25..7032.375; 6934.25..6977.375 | 0.96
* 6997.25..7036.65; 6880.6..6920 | 0.96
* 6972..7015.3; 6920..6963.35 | 0.94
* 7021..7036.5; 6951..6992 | 1.02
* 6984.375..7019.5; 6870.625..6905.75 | 0.94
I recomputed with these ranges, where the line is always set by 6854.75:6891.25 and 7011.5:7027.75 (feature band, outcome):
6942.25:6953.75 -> -0.8 Ang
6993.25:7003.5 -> 0.3 Ang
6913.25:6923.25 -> 0.0 Ang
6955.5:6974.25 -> -0.4 Ang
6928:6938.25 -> -0.2 Ang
